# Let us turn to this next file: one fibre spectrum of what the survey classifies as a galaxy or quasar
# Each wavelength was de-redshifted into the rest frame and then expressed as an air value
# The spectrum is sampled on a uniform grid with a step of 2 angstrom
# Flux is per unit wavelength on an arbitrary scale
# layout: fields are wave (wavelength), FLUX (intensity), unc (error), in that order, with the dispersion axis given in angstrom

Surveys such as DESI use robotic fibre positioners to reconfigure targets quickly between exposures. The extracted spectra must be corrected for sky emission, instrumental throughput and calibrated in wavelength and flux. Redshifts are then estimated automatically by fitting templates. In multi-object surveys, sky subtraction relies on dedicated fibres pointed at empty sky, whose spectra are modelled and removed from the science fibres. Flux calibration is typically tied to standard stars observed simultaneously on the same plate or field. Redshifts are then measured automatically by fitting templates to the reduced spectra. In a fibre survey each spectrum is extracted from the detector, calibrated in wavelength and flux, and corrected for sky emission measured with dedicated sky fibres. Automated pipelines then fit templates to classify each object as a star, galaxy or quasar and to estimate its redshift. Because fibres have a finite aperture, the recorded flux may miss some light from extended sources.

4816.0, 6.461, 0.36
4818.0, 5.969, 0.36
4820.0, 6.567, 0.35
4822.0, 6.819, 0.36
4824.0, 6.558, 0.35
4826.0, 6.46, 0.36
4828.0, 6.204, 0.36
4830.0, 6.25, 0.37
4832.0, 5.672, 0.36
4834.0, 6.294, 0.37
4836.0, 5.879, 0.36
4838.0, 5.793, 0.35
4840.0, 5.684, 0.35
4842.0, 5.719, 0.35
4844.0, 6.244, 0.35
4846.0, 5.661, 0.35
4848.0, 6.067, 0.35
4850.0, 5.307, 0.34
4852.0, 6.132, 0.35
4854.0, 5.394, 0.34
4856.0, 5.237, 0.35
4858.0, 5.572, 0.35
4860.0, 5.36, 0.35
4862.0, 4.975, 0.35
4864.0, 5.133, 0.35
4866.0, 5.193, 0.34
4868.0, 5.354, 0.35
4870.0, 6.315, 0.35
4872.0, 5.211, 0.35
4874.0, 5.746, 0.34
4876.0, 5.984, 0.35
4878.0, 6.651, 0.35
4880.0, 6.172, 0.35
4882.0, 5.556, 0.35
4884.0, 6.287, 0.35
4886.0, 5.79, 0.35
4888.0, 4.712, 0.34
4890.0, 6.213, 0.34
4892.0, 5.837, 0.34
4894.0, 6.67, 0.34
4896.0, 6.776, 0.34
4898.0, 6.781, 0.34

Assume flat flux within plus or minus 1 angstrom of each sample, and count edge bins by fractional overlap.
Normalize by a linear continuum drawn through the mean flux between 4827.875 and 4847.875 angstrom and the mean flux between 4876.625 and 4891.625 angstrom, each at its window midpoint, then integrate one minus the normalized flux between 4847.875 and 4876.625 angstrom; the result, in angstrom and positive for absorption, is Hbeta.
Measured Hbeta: 2.0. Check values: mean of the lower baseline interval 5.93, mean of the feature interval 5.51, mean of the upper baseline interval 5.91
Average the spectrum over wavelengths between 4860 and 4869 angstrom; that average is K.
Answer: 5.19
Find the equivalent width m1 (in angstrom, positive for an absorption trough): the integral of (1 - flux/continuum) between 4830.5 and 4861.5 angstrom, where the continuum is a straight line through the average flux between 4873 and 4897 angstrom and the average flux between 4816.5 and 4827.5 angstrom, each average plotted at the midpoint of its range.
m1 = 2.8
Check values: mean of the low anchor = 6.46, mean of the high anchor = 6.03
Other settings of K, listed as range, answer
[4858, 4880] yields 5.62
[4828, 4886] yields 5.75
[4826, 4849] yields 5.97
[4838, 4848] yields 5.85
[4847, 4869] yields 5.43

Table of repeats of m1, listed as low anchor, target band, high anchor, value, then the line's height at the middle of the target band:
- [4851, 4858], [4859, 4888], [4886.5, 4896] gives 0.6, 5.77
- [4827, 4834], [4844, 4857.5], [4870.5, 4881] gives 0.8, 6.03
